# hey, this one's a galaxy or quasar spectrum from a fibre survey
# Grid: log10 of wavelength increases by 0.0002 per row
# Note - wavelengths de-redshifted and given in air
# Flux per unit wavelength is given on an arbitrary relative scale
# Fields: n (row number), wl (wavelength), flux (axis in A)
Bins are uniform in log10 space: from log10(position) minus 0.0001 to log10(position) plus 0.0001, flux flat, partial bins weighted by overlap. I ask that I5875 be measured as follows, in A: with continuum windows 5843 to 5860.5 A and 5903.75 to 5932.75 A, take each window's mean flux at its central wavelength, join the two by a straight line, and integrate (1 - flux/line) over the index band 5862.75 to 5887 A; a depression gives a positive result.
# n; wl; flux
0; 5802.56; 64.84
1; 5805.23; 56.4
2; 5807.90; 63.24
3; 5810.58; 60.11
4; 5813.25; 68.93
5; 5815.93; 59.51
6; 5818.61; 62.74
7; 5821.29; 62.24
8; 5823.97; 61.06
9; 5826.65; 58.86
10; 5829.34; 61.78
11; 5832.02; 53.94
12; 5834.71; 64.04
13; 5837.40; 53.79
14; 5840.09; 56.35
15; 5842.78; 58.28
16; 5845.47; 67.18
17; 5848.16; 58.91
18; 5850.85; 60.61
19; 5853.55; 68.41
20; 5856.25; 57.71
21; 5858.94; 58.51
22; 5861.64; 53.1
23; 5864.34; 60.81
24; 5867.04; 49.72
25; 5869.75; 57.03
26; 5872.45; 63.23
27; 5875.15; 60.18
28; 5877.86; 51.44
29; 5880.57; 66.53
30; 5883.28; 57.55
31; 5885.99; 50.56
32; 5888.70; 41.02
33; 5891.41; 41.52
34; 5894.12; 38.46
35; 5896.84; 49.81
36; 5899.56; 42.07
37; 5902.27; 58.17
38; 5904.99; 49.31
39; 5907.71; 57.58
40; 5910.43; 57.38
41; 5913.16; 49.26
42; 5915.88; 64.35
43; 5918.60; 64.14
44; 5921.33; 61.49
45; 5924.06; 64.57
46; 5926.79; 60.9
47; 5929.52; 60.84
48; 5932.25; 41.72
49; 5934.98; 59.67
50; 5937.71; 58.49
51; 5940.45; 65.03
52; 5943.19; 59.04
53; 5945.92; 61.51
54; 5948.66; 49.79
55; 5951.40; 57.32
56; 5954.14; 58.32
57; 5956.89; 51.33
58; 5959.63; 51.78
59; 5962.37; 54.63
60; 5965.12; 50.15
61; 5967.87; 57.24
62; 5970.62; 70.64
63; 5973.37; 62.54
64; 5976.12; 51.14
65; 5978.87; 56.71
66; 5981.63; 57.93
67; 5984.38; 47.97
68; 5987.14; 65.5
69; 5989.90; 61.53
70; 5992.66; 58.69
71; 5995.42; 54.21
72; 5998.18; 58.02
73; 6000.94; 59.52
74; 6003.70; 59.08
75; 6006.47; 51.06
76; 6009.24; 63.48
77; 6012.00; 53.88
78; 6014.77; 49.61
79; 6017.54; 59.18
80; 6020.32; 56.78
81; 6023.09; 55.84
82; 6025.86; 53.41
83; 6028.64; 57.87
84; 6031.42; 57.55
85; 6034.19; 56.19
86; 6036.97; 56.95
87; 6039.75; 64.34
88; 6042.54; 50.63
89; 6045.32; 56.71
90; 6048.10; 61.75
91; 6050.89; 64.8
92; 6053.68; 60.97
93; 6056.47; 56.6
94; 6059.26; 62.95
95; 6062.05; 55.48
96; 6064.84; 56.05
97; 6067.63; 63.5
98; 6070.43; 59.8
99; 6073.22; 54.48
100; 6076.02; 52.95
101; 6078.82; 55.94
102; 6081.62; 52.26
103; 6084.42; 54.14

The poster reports 1.1 A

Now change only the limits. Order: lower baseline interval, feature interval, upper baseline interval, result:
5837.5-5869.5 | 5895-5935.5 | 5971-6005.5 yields 1.8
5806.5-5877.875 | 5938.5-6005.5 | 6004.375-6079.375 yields 0.9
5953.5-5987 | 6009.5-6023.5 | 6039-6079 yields 0.4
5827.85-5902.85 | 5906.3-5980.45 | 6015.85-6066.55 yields -1.3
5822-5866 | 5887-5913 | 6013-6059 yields 4.6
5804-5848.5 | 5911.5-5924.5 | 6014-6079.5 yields -0.2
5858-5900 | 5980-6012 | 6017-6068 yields -0.6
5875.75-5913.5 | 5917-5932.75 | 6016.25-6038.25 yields -2.3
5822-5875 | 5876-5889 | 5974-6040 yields 0.9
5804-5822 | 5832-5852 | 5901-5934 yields 0.4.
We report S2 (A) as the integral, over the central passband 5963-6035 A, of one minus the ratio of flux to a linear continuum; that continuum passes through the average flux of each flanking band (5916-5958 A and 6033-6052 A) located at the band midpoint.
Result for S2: 1.8 A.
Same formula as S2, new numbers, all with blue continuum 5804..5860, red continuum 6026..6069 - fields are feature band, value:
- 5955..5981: 1.3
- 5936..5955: 0.3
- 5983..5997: 0.4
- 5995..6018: 1.0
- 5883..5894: 2.6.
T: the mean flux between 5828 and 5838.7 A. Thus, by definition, 58.4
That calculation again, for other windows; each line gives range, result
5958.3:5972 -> 56.9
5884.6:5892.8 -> 44.4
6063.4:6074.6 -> 58.5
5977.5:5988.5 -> 57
